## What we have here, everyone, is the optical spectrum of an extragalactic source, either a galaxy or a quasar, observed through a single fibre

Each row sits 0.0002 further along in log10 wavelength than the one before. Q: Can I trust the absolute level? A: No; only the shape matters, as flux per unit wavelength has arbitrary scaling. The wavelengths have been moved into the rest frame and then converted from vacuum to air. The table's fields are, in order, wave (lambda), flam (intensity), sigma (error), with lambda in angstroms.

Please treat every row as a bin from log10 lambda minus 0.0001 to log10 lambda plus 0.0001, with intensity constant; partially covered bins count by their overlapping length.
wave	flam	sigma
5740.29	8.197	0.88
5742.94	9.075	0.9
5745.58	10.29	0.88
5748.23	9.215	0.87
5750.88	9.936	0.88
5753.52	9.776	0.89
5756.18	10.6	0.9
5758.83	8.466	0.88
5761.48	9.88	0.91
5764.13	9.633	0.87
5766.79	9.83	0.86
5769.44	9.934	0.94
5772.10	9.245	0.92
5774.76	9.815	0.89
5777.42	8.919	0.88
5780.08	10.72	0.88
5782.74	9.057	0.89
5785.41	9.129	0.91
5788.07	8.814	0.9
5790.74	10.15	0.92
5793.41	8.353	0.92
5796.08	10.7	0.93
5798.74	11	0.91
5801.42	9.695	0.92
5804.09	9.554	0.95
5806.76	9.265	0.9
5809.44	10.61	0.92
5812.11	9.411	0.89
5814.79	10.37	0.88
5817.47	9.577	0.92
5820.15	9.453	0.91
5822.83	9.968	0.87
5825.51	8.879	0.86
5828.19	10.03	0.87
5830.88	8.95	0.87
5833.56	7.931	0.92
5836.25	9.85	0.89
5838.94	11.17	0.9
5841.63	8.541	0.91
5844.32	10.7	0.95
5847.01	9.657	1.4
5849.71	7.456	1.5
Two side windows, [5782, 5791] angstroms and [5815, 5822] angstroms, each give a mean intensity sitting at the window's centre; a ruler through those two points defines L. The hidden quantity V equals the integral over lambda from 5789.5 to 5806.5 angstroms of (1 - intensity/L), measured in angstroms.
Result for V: -0.9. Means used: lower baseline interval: 9.19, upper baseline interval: 9.68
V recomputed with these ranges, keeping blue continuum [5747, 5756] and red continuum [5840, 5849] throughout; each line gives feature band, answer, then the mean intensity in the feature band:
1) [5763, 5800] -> 0.09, 9.66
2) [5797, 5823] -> -0.77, 9.9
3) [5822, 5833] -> 0.28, 9.33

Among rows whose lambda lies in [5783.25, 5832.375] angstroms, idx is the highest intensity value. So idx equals 11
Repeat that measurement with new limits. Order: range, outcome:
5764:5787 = 10.72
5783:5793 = 10.15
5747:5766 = 10.6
